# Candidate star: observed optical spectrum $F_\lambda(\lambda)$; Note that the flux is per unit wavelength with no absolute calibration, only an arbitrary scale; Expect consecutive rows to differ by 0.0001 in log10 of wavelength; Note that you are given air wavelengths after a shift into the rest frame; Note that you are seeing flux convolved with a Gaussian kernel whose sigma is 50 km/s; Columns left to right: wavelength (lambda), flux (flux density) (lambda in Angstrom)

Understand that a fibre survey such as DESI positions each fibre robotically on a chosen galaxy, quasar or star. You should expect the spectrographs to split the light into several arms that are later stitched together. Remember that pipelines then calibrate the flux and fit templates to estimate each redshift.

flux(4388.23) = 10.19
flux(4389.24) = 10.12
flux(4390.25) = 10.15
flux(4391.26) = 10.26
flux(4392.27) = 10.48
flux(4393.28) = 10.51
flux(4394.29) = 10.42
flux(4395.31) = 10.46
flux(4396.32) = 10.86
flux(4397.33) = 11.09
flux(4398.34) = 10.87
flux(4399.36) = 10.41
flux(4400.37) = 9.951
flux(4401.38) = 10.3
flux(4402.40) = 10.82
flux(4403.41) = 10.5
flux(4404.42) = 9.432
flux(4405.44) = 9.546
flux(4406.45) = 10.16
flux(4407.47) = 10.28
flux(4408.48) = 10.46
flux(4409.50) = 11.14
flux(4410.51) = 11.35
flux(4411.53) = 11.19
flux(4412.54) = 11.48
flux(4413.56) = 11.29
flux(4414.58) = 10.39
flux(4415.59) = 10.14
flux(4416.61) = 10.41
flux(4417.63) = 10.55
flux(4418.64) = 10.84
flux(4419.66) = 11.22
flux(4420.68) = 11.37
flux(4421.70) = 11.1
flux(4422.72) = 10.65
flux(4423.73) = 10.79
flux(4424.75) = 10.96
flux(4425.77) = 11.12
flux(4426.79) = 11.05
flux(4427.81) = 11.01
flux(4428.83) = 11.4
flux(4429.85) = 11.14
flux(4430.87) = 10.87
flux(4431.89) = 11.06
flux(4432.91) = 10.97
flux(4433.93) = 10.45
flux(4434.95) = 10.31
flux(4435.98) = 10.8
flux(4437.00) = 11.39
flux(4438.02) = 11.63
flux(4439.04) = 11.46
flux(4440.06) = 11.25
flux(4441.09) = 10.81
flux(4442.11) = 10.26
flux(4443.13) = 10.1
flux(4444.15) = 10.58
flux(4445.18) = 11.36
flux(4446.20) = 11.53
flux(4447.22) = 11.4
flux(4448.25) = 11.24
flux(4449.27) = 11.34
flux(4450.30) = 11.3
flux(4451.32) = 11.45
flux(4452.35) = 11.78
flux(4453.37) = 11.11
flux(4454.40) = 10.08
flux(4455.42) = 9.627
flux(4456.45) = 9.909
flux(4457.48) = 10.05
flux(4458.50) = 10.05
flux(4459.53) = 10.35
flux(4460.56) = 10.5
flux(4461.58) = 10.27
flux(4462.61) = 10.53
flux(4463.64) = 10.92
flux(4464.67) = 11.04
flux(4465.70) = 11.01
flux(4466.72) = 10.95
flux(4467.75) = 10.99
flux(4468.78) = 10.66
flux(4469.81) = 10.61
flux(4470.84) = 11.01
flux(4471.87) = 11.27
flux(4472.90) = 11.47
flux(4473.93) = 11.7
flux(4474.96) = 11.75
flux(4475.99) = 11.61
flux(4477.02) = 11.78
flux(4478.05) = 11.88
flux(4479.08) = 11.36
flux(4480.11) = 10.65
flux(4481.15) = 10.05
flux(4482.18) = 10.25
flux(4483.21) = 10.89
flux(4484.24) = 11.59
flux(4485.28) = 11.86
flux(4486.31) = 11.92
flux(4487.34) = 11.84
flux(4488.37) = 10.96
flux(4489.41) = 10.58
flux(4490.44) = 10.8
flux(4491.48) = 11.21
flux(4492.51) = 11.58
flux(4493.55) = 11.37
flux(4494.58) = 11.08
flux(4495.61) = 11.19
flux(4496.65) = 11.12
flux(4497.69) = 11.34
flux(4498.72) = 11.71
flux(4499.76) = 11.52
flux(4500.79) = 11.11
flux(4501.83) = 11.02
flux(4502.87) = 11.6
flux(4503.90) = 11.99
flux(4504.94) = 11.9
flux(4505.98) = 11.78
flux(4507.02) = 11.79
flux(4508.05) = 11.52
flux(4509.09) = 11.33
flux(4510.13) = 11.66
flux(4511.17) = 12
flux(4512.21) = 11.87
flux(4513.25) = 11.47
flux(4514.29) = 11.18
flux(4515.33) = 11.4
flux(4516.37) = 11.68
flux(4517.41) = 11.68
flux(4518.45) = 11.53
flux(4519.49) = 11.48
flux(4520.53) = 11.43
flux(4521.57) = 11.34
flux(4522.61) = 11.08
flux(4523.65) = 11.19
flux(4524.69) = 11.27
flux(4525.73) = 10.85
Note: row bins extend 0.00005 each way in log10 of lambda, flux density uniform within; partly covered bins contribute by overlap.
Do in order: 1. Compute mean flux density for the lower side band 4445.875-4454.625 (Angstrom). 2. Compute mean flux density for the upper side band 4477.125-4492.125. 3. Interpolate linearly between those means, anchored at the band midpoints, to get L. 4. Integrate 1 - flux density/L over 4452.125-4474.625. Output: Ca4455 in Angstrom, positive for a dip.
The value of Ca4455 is 1.0 Angstrom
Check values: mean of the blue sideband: 11.3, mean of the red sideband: 11.2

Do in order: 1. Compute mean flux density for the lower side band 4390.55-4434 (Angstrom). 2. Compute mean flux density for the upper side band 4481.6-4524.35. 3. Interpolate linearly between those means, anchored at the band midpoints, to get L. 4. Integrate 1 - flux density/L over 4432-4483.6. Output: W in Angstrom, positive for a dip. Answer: 0.7 Angstrom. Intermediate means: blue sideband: 10.7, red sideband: 11.4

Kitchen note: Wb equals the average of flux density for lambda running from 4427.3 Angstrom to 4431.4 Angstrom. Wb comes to 11.1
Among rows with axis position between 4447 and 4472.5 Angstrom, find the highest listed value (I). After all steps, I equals 11.78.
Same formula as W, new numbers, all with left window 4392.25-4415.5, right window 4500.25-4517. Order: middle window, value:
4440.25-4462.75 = 0.6 Angstrom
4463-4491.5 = 0.3 Angstrom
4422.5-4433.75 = -0.2 Angstrom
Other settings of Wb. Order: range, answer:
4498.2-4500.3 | 11.7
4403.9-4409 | 9.97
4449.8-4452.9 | 11.5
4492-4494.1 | 11.5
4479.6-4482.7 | 10.3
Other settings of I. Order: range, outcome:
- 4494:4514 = 12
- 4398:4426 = 11.48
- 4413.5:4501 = 11.92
